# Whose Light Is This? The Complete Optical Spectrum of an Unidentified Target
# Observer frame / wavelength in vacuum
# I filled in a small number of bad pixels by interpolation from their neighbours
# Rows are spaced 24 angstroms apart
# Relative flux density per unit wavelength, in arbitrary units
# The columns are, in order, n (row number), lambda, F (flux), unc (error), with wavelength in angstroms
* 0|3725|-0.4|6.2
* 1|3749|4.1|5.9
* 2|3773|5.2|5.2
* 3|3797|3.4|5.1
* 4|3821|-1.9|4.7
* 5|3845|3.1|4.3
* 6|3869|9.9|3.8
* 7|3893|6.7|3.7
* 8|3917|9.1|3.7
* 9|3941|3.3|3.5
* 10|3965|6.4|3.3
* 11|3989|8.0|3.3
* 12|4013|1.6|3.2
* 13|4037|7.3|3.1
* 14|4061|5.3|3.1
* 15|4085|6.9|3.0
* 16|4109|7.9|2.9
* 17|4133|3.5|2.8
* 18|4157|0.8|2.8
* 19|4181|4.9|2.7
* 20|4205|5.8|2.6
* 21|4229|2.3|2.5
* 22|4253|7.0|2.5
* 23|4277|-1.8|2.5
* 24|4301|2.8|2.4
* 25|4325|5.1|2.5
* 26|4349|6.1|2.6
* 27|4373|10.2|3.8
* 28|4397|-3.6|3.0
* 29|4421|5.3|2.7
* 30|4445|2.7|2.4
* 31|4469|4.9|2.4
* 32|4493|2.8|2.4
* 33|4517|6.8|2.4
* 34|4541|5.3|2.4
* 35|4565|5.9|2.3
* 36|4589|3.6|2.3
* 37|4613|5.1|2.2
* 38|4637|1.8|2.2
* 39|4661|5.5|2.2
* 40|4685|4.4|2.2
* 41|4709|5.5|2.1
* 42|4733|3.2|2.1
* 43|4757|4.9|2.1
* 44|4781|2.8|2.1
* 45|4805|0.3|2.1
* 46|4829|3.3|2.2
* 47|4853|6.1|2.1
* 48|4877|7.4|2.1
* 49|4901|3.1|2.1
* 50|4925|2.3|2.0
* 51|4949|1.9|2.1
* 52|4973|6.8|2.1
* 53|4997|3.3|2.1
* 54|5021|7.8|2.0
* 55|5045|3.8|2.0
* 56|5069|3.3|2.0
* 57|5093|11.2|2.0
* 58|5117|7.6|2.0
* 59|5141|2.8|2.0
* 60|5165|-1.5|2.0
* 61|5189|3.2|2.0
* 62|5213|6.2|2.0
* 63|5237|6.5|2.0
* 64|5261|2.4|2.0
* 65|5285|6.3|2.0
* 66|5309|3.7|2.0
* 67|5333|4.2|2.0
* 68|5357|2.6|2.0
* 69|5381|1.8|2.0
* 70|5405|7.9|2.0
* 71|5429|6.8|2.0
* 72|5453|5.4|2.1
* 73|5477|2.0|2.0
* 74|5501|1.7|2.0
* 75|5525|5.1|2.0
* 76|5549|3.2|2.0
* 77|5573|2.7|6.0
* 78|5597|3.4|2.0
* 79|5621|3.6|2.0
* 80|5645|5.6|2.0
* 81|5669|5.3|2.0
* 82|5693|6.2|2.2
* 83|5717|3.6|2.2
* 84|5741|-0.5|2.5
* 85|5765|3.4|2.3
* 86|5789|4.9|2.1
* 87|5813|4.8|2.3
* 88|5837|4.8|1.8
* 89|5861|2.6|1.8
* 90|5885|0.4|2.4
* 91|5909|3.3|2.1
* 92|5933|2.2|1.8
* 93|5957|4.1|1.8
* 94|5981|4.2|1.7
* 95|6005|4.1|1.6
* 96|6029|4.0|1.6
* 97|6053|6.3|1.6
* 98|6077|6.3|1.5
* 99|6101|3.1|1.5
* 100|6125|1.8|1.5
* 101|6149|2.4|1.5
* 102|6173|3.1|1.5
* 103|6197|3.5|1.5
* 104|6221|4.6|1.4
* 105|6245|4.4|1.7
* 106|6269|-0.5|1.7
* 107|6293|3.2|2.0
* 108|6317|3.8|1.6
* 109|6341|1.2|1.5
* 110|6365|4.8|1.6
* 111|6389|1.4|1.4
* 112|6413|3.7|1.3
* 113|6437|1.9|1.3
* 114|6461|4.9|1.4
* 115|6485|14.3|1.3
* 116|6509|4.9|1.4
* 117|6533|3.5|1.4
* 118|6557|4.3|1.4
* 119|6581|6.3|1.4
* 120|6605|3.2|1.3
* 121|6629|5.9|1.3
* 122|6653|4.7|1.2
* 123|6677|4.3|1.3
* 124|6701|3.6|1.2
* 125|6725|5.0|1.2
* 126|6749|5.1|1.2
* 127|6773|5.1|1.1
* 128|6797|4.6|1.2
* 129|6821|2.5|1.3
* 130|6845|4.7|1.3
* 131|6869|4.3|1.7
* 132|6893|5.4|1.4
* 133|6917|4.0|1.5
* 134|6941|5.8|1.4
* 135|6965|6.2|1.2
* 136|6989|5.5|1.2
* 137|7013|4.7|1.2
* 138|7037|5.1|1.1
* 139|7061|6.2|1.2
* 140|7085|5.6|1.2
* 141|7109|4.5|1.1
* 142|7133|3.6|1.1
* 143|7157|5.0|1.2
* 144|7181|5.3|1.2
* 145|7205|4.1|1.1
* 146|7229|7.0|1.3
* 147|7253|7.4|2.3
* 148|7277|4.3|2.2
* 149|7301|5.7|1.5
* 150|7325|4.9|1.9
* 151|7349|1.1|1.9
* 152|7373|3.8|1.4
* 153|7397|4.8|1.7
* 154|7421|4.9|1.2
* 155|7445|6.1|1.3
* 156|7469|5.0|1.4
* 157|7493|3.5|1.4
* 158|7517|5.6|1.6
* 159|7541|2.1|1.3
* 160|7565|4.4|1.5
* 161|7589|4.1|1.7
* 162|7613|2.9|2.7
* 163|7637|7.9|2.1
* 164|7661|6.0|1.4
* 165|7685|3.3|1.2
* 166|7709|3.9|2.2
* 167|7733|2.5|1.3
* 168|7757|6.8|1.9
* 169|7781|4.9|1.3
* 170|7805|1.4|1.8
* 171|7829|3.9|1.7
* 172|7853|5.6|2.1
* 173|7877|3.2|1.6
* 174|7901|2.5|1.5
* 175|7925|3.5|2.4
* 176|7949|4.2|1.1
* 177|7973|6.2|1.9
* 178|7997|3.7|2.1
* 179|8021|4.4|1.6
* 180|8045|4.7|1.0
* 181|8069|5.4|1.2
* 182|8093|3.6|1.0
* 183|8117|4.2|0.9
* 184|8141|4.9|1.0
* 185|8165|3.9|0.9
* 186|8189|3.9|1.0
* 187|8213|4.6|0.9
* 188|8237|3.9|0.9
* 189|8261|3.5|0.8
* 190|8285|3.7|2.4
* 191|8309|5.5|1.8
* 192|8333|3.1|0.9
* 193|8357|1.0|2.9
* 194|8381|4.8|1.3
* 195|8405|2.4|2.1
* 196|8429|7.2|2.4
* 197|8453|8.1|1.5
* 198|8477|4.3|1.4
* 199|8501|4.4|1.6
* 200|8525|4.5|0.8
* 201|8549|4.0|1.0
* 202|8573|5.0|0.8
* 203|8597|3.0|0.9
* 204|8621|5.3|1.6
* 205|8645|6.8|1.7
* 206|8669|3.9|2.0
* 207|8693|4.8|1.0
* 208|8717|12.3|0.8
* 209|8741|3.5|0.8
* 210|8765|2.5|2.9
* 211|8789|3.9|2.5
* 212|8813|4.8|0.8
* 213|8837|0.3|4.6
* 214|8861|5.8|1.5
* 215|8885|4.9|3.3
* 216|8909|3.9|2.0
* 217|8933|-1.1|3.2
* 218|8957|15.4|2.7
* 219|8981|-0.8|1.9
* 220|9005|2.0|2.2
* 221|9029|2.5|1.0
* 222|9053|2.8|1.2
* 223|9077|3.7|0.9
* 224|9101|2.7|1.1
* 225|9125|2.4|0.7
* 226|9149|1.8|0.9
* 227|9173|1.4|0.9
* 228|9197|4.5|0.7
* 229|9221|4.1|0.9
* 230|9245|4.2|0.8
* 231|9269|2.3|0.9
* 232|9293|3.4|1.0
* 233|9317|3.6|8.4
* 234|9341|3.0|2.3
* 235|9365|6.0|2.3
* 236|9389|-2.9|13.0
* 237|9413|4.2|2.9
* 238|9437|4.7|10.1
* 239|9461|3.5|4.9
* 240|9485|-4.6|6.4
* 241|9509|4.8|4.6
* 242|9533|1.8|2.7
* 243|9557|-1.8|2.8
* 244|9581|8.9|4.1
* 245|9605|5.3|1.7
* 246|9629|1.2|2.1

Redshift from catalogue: 0.741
